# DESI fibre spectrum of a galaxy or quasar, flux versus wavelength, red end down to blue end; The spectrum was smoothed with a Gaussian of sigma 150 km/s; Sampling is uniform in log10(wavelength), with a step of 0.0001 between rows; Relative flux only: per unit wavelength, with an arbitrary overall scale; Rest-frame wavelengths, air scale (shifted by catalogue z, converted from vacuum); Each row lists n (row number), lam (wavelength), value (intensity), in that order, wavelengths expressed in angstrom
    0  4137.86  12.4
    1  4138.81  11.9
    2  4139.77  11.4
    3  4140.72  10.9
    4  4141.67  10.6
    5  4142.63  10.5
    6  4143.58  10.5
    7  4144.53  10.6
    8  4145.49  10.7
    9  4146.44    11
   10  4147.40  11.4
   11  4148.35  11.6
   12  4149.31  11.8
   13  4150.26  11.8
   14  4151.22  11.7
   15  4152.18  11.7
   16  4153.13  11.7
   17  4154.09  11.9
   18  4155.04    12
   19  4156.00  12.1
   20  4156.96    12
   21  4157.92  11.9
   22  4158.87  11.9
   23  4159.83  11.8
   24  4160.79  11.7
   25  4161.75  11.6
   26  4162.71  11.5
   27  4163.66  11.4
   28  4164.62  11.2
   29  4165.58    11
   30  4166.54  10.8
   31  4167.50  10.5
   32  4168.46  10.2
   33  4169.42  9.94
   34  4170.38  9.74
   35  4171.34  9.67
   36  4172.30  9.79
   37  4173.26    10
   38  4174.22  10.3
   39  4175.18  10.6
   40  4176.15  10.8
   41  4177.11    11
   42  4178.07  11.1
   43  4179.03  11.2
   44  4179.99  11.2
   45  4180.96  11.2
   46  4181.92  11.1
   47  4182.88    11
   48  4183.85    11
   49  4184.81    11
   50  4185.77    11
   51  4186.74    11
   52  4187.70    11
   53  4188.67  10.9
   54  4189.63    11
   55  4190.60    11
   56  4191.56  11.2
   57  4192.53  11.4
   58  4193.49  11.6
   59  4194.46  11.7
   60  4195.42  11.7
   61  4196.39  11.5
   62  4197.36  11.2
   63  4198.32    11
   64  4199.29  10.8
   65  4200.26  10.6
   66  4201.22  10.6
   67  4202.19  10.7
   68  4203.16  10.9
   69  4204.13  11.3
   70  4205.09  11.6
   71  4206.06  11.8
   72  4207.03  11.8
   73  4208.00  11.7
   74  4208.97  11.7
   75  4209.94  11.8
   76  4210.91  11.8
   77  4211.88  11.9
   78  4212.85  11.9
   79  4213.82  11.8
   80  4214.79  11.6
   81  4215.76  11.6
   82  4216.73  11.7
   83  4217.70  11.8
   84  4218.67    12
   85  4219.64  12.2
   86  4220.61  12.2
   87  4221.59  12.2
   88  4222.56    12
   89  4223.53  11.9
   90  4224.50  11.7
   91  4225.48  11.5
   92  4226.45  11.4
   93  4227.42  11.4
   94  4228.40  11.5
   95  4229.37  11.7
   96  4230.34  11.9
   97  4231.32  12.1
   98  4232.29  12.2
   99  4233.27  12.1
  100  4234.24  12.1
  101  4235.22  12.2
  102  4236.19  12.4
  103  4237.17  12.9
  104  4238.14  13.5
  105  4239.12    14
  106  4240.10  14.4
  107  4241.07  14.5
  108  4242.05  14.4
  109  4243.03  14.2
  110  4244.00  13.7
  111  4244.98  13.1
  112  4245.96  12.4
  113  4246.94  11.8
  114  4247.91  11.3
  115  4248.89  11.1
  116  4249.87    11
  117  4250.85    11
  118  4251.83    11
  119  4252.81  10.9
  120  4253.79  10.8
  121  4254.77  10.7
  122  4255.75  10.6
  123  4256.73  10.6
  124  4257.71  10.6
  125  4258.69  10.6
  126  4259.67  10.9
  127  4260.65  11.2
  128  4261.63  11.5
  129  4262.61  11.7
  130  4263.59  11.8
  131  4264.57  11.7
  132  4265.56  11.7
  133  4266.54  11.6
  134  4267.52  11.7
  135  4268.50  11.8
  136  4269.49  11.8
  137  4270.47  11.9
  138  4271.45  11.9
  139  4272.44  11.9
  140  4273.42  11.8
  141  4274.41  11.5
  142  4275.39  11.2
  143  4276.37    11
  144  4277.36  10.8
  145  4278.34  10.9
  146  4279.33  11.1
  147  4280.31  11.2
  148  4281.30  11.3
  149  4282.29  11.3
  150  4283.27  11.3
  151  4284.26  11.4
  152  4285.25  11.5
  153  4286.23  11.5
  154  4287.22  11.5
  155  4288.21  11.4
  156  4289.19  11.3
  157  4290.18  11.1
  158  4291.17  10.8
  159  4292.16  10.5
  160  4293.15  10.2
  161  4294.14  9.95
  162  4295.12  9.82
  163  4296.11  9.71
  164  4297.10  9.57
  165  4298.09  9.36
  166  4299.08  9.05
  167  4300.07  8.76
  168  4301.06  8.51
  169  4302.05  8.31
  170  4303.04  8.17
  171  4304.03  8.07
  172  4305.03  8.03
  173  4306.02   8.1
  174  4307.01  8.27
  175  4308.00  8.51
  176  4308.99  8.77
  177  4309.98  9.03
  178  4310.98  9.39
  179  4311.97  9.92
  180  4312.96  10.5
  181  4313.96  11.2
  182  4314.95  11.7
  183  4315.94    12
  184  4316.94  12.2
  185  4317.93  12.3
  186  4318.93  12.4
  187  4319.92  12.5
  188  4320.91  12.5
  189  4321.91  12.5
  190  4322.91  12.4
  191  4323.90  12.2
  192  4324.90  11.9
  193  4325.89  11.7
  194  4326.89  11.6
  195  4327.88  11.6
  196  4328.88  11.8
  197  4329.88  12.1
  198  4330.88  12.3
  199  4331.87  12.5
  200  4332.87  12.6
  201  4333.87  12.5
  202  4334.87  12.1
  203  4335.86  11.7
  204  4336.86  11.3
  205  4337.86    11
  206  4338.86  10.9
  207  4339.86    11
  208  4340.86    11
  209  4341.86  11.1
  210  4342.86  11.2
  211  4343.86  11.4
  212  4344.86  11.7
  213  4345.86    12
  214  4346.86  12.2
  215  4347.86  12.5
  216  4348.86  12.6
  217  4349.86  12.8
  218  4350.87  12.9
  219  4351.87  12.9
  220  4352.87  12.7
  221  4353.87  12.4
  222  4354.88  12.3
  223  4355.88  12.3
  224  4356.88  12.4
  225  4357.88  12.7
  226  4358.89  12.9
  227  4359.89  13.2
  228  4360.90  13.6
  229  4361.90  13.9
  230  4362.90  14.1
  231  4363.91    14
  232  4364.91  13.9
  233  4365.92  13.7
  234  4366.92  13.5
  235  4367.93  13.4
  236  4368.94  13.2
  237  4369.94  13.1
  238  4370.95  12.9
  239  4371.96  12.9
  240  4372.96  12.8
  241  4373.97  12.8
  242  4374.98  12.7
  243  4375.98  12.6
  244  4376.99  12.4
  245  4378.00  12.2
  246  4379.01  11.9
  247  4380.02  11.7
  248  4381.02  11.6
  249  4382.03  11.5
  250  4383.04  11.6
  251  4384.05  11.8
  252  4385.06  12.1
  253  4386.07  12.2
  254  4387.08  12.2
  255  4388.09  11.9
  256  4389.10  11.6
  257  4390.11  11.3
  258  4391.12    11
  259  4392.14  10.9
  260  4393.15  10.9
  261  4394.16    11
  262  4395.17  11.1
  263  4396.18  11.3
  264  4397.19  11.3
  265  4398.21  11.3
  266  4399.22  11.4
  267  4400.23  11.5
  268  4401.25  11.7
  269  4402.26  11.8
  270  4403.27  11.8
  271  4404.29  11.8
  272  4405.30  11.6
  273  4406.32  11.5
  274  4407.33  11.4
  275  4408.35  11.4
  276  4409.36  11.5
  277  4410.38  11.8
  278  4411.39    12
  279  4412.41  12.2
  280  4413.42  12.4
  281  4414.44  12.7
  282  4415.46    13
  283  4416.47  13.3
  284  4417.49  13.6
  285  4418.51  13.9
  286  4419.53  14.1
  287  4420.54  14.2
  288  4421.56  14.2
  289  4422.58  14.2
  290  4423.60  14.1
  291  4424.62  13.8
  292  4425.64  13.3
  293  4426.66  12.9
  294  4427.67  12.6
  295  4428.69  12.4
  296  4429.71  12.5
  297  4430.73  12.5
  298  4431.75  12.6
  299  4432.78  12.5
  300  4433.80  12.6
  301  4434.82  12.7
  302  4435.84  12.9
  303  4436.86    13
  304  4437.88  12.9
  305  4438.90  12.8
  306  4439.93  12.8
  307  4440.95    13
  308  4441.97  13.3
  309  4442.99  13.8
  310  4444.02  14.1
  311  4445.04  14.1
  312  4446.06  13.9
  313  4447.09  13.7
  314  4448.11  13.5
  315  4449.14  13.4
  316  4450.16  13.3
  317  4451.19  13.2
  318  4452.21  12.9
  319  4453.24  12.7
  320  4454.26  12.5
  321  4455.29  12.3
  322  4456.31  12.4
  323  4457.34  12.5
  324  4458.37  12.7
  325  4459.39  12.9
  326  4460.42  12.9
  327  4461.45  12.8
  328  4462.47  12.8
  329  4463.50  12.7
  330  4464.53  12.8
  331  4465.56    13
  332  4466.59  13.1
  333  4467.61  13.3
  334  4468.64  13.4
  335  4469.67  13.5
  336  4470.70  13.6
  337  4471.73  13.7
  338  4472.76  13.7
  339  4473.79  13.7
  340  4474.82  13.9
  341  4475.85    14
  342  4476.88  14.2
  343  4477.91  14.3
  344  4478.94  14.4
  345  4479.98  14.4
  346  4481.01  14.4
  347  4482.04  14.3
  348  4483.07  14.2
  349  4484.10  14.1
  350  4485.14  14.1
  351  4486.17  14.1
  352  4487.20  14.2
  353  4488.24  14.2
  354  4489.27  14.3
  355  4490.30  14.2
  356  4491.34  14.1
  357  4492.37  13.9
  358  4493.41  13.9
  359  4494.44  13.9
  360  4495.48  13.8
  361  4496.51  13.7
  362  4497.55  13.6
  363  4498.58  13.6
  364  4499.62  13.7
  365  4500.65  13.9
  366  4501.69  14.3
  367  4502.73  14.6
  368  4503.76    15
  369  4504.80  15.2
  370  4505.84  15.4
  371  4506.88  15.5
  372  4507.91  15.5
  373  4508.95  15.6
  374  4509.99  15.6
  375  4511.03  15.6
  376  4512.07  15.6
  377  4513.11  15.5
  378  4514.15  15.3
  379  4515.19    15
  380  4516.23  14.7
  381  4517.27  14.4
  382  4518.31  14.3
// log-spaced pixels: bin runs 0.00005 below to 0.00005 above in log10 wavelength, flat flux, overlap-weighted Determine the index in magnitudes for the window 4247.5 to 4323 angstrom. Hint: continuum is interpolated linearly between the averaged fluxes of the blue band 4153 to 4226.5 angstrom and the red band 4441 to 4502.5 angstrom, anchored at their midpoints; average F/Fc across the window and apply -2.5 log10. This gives 0.12 mag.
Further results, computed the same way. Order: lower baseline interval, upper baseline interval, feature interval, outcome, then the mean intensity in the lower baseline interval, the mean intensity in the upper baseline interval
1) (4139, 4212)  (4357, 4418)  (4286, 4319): 0.19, 11.2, 12.3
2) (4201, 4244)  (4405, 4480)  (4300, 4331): 0.18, 12.1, 13.1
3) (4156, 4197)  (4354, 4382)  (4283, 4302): 0.18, 11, 12.9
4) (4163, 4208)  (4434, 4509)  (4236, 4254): -0.10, 10.9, 13.7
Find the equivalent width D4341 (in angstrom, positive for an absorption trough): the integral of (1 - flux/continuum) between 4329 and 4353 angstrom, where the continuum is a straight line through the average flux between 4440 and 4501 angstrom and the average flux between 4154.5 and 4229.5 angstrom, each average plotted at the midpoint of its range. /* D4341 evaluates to 1.1 angstrom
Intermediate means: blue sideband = 11.3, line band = 11.9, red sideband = 13.6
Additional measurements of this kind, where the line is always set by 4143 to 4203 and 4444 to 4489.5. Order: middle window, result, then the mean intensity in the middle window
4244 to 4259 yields 0.6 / 11.3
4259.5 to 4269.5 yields 0.2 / 11.6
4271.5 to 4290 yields 1.0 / 11.3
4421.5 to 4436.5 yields 0.2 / 13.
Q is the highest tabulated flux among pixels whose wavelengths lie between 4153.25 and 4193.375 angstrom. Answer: 12.1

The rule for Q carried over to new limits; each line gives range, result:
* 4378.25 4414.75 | 12.7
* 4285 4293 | 11.5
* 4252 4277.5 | 11.9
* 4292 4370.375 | 14.1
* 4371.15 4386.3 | 12.9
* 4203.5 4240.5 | 14.4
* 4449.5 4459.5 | 13.3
